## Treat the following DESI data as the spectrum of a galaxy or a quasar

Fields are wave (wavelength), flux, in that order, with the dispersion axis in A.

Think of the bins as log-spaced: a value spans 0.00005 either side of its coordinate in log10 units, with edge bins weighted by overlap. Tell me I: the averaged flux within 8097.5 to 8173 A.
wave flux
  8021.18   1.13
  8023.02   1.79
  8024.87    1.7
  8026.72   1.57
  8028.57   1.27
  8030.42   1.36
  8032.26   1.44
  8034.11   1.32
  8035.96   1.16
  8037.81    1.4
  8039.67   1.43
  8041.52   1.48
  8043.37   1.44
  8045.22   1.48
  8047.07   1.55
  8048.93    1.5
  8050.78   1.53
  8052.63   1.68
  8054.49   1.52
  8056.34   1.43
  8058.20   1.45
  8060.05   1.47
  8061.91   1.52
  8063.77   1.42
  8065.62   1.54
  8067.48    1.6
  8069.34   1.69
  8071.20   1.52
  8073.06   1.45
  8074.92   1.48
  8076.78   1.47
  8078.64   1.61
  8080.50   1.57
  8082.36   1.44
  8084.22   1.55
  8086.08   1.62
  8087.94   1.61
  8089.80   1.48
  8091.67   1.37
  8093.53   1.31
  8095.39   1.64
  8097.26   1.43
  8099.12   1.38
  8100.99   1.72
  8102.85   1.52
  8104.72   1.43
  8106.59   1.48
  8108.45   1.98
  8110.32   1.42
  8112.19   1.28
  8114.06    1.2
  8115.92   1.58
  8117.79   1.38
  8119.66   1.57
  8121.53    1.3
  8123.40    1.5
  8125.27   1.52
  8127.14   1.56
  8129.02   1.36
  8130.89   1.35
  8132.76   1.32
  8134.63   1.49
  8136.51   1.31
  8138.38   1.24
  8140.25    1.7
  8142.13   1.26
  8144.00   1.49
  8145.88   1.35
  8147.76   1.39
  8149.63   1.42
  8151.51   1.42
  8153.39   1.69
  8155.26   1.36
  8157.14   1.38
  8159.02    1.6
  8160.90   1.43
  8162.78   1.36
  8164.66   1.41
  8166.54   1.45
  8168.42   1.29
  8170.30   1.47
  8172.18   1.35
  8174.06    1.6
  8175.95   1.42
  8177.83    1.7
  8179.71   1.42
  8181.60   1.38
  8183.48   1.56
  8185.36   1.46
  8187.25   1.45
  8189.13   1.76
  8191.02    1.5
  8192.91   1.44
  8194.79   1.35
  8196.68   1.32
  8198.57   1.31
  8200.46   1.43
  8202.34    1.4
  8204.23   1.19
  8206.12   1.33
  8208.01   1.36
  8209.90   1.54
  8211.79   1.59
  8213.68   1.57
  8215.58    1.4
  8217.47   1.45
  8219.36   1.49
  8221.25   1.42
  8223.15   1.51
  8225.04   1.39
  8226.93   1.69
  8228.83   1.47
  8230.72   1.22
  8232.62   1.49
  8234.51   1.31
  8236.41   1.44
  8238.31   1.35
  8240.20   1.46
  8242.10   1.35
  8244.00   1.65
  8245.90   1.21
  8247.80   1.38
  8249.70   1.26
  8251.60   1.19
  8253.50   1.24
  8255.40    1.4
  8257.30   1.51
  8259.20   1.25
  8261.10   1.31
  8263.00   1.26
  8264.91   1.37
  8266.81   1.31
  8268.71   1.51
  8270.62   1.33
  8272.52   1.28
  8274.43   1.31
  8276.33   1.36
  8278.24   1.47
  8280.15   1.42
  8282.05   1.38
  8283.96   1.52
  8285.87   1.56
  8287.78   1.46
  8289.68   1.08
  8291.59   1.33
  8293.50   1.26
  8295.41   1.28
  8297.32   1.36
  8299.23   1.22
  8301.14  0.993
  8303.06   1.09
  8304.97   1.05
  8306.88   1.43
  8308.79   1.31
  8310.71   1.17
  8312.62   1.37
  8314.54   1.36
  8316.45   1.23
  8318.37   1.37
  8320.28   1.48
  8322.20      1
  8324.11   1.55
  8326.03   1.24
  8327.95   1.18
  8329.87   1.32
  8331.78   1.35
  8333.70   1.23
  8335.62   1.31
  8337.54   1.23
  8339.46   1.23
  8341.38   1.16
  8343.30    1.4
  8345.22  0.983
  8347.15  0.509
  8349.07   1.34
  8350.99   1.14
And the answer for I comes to 1.44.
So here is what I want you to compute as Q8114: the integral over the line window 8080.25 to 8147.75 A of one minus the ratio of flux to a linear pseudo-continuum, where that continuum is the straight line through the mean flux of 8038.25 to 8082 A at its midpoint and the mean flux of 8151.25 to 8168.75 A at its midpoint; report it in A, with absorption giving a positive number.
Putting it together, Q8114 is 0.64 A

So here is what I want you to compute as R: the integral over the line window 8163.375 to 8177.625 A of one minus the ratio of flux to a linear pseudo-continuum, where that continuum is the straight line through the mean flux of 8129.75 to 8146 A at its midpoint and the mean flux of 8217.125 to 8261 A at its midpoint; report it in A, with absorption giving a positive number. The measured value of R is -0.48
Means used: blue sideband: 1.39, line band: 1.44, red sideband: 1.39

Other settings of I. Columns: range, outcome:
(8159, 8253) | 1.43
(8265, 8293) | 1.38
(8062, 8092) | 1.53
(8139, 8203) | 1.45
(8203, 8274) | 1.39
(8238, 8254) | 1.35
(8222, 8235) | 1.44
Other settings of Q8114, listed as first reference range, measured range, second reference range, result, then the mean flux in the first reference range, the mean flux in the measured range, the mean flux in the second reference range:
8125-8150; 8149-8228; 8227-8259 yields -3.5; 1.41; 1.45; 1.38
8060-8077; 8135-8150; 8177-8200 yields 0.9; 1.52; 1.4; 1.47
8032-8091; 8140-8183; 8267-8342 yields -0.9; 1.5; 1.45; 1.3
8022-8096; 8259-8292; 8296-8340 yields -1.6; 1.5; 1.36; 1.26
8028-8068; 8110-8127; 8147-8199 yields 0.4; 1.45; 1.42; 1.45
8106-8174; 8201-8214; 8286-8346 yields -0.5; 1.44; 1.42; 1.26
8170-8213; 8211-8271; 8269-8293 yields 0.4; 1.45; 1.4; 1.38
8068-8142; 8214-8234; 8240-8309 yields -1.2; 1.48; 1.45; 1.33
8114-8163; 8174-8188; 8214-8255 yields -0.7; 1.43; 1.49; 1.4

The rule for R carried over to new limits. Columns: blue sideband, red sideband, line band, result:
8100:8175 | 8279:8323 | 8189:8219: -0.9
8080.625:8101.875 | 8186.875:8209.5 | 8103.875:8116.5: 0.1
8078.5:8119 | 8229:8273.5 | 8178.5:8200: -0.6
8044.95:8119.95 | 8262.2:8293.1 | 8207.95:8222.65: -0.7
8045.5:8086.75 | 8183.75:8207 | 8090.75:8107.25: 0.2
